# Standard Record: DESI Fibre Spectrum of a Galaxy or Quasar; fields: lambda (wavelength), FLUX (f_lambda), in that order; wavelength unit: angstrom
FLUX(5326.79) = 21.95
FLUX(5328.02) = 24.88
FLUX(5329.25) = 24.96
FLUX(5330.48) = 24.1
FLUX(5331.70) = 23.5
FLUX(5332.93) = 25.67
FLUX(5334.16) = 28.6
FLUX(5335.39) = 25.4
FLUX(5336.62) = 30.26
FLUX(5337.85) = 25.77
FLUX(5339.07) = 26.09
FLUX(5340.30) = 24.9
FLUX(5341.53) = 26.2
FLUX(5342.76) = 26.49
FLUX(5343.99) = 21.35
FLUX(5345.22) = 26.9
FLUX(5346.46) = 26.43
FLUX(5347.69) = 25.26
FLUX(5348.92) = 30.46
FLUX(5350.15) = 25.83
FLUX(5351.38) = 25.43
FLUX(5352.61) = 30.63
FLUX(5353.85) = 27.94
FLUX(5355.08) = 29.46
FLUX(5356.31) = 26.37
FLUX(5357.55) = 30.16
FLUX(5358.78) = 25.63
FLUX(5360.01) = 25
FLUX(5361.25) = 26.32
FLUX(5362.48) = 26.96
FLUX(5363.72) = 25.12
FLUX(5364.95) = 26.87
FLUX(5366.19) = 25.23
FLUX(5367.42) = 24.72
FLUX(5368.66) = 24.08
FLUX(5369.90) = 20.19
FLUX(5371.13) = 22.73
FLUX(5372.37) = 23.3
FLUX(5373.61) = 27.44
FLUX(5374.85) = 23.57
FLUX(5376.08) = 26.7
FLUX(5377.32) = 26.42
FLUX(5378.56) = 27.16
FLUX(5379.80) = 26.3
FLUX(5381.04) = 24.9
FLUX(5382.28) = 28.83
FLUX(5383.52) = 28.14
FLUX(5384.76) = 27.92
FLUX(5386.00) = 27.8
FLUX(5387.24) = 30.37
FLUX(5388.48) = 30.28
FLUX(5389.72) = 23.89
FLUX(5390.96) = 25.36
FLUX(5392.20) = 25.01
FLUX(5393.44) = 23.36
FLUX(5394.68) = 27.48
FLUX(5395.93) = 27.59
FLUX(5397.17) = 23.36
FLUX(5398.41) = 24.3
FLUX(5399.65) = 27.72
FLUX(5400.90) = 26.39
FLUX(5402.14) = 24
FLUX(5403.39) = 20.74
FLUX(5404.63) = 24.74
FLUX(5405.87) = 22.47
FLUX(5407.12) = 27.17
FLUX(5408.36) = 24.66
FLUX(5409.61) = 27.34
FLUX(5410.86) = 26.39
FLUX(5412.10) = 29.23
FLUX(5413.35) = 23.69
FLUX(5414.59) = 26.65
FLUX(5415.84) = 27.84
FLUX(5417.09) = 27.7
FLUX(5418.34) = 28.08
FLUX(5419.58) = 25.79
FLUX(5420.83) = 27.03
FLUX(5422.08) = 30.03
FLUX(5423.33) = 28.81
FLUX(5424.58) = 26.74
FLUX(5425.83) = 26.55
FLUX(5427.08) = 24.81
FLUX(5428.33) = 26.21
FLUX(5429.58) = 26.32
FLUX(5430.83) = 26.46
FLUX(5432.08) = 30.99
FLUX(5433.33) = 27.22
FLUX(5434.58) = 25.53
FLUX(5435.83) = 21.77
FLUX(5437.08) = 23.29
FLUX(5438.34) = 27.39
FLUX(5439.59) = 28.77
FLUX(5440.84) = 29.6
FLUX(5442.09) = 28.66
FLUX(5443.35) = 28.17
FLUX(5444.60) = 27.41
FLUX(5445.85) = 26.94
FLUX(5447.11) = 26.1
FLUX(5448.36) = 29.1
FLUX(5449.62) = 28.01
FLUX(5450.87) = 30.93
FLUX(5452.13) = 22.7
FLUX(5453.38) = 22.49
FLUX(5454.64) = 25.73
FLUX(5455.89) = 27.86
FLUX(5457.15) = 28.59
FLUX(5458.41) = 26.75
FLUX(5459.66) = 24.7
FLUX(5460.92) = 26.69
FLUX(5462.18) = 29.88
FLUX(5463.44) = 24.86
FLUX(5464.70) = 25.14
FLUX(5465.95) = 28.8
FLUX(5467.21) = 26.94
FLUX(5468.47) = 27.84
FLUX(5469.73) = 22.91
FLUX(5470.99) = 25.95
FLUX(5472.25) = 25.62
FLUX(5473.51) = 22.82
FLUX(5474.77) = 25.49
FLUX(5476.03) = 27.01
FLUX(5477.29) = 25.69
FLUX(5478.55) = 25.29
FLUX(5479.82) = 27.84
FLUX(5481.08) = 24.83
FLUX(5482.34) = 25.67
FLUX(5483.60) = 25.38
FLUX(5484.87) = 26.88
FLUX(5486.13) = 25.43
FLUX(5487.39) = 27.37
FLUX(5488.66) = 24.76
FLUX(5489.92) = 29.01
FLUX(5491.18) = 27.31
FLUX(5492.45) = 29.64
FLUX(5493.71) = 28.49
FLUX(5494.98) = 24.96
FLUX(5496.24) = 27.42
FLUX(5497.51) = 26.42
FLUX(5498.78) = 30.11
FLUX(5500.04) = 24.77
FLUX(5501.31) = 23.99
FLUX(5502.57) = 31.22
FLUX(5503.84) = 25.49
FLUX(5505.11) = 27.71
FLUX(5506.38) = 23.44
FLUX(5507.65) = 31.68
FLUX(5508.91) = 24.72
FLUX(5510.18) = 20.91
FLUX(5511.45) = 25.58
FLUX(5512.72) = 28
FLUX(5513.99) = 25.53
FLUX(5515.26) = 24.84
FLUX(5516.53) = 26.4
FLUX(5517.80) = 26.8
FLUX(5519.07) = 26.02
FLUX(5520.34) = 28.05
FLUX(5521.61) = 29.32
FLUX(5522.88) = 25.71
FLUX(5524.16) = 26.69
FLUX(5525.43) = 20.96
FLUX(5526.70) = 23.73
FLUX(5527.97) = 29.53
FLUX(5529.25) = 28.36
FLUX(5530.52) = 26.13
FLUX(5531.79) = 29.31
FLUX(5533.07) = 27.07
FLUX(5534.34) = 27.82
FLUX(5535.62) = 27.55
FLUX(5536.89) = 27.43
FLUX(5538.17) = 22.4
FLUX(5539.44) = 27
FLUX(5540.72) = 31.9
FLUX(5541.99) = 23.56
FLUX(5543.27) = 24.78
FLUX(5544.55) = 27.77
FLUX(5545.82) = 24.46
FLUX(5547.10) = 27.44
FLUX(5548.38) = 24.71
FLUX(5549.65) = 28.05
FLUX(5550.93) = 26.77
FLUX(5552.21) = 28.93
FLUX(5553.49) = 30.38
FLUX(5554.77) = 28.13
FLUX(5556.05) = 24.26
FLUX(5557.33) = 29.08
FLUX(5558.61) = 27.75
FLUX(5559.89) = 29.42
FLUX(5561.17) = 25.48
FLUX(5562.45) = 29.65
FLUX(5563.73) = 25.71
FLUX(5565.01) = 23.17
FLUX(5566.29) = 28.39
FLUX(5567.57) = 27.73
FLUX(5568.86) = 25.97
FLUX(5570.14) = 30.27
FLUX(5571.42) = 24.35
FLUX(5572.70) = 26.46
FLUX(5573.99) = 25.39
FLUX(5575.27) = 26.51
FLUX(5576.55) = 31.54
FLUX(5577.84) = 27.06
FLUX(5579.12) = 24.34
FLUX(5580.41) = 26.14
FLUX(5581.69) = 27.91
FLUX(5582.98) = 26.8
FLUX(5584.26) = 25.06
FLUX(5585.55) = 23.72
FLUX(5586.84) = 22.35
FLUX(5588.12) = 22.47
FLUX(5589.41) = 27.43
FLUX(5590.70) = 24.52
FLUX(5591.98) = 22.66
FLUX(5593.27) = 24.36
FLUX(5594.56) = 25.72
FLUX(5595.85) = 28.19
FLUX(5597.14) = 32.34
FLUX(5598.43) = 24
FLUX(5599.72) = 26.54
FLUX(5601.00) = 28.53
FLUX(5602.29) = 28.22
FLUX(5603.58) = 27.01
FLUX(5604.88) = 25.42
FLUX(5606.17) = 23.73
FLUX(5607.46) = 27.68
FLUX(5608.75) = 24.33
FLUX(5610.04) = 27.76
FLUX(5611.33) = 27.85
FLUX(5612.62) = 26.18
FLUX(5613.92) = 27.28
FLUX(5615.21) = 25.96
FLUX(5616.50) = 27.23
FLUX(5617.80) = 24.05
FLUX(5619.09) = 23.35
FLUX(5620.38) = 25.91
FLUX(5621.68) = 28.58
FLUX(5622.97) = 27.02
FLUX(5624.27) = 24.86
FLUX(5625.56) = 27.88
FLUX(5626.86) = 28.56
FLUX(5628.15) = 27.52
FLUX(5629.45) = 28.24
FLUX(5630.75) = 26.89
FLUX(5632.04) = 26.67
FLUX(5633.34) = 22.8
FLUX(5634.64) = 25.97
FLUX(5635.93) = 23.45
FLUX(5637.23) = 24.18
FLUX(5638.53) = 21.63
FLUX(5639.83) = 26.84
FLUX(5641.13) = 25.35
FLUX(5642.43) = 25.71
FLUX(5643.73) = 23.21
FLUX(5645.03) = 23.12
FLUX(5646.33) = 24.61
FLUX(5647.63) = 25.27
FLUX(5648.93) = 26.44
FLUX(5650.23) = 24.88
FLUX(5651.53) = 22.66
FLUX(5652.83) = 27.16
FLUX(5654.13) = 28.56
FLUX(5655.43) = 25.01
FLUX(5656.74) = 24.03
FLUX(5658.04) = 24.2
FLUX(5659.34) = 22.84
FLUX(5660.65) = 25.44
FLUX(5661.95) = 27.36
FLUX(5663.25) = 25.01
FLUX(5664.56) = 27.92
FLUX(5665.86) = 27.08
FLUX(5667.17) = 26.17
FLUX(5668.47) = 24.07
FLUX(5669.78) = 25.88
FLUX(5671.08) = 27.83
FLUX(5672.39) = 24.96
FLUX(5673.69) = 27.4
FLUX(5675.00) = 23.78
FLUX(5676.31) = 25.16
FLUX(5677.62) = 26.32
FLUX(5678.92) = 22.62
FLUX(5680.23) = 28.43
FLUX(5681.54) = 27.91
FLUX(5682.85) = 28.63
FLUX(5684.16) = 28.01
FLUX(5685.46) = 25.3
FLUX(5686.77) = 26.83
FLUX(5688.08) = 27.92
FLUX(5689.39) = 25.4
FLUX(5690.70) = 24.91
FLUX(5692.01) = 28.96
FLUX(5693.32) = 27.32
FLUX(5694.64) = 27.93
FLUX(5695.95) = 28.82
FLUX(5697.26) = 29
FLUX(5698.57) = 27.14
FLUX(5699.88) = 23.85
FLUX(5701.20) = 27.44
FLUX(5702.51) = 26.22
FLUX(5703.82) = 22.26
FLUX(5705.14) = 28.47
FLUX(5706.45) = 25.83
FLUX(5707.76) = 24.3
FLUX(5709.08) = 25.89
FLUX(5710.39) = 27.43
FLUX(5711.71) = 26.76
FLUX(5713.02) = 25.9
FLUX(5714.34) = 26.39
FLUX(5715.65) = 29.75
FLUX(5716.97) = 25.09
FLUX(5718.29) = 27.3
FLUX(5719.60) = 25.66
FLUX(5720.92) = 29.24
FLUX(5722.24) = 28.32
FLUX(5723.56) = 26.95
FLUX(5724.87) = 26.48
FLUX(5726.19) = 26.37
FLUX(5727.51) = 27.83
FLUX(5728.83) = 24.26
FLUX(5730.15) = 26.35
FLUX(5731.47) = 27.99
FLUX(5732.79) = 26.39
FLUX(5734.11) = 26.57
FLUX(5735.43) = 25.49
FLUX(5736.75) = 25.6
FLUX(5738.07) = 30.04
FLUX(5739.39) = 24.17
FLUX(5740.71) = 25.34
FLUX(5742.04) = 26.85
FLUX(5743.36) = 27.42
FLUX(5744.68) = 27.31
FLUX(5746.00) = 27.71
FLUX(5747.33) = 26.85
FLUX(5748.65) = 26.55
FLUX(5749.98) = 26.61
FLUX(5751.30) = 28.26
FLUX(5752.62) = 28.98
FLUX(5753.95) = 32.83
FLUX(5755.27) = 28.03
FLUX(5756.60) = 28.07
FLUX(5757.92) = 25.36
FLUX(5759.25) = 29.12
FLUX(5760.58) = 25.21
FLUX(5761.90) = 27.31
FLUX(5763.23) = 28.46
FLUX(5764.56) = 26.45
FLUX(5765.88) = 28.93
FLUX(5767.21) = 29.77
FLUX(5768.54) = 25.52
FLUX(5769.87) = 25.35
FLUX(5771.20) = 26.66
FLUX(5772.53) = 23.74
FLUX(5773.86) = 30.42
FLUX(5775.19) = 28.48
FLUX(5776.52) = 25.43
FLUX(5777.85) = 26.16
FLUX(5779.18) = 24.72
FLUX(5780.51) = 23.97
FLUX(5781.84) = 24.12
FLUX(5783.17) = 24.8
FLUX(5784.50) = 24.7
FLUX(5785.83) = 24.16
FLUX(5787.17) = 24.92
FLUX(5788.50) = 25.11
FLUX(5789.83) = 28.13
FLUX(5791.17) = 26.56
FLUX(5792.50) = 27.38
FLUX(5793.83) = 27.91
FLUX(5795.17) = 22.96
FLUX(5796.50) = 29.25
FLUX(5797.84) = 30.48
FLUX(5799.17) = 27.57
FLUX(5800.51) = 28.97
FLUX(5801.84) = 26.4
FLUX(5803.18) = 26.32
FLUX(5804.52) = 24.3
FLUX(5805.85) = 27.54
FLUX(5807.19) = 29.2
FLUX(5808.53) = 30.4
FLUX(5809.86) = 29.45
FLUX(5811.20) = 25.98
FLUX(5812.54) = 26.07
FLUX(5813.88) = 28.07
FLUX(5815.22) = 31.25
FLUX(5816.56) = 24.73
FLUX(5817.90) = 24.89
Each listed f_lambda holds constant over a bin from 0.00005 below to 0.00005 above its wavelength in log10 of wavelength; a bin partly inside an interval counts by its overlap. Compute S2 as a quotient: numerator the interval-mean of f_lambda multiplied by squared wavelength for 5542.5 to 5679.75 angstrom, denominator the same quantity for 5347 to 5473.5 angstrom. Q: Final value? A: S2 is 1.06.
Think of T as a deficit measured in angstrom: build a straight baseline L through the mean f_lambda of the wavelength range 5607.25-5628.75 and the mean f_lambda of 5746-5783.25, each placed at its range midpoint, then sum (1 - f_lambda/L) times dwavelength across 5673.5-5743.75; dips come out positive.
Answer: 0.64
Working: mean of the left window 26.6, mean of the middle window 26.6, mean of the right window 27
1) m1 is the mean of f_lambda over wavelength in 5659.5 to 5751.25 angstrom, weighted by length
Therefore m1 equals 26.6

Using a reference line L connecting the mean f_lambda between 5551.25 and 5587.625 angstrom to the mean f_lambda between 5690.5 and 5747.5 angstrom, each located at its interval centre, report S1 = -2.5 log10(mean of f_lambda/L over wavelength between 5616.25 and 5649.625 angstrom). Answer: 0.05 mag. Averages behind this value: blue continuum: 26.8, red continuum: 26.7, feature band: 25.6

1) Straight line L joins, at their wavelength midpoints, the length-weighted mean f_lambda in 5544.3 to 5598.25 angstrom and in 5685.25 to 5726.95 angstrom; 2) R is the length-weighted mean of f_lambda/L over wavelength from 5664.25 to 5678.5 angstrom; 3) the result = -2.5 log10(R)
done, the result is 0.03 mag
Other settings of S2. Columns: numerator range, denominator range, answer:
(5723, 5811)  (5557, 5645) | 1.09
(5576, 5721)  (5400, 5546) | 1.05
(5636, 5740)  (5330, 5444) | 1.11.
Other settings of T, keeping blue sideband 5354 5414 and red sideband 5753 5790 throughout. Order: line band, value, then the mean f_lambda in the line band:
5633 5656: 1.3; 24.9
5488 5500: -0.6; 27.4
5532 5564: -1.1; 27.1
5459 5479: 0.1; 26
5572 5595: 0.6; 25.6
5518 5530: -0.1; 26.5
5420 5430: -0.4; 27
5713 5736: -0.2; 26.8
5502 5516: -0.1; 26.3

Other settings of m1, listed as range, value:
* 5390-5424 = 26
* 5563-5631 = 26.4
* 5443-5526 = 26.4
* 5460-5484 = 26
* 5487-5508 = 27.2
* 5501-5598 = 26.6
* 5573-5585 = 26.7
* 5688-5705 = 26.7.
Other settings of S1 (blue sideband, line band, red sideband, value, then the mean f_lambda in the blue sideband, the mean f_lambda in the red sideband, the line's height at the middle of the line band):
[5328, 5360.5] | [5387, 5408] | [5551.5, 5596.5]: 0.04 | 26.5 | 26.5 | 26.5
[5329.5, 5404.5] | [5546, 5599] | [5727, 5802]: 0.00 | 26.1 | 26.8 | 26.5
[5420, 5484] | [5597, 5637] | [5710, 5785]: 0.01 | 26.6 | 26.9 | 26.8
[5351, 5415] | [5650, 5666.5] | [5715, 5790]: 0.04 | 26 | 26.8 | 26.6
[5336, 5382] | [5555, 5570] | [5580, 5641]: -0.04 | 26.1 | 26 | 26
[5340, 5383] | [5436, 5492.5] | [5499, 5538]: -0.01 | 26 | 26.5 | 26.3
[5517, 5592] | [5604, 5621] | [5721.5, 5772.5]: 0.04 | 26.6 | 27.1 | 26.8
